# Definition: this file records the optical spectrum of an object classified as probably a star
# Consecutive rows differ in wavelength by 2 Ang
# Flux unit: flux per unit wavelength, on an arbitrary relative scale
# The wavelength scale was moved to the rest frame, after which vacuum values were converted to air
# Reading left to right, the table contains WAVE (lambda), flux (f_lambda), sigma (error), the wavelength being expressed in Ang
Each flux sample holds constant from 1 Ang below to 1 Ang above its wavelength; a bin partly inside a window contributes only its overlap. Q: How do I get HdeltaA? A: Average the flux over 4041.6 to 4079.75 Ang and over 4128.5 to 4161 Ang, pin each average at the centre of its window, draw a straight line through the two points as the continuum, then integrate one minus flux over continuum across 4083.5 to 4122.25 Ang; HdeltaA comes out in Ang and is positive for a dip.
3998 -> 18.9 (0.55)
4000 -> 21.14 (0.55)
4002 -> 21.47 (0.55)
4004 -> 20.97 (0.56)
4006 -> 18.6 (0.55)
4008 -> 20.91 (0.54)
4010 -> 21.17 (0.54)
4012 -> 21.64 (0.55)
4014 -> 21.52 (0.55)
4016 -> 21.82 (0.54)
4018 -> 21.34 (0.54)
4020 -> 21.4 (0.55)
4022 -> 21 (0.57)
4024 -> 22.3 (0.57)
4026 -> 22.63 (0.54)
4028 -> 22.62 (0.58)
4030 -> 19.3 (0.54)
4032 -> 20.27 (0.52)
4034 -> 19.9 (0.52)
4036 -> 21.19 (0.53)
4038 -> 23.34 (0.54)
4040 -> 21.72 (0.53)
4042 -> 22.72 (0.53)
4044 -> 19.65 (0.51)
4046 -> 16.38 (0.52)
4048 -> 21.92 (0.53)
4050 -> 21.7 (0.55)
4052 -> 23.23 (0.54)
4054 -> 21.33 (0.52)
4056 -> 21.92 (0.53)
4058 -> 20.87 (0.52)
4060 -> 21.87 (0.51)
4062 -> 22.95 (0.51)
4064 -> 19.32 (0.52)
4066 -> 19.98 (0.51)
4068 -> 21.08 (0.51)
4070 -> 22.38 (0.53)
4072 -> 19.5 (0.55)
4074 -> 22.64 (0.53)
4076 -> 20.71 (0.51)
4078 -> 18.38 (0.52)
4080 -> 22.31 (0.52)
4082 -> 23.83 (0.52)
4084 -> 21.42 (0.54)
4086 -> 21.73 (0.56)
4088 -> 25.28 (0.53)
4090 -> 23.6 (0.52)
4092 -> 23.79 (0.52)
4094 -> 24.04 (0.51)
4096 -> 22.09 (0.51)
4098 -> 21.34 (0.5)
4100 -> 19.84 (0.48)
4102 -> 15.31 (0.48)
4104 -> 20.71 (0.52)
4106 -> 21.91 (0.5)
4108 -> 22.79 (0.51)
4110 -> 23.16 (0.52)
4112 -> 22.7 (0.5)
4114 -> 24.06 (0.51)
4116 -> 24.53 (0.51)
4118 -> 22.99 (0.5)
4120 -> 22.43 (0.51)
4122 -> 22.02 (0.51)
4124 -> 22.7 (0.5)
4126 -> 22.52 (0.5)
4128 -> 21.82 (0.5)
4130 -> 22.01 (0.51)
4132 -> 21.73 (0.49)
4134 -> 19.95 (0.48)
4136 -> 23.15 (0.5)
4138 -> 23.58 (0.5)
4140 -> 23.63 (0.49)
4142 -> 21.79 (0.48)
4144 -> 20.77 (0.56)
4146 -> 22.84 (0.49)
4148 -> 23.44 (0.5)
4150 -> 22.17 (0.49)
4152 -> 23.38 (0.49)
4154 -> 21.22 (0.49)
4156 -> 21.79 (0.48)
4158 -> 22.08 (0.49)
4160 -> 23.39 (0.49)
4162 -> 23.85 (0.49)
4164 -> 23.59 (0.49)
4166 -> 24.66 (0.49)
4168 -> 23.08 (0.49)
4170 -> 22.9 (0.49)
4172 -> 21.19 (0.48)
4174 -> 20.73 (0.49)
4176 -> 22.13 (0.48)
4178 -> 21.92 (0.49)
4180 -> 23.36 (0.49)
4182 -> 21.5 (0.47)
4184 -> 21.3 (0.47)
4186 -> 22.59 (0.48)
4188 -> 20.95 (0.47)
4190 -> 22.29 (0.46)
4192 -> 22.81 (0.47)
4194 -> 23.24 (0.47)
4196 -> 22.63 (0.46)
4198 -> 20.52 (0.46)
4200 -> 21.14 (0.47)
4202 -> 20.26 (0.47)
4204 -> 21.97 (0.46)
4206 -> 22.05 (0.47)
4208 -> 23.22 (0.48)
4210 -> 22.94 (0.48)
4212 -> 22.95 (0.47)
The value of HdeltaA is -1.19 Ang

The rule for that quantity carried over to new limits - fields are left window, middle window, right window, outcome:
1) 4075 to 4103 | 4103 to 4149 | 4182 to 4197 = -1.28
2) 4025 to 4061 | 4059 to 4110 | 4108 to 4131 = 1.18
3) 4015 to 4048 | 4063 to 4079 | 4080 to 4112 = 0.89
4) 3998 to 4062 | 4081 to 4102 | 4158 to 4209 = -0.68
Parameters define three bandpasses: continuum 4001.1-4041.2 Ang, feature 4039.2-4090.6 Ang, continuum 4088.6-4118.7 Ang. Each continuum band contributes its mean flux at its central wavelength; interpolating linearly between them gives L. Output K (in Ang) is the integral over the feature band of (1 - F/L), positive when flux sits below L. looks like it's 0.7 Ang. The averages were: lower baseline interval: 21.3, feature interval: 21.5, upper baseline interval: 22.2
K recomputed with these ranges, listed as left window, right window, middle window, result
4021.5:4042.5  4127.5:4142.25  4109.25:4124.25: -0.7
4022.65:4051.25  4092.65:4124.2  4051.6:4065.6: -0.1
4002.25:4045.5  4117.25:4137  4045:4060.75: 0.2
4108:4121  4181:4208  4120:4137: 0.7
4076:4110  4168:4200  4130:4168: -1.2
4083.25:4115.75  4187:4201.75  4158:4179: -0.7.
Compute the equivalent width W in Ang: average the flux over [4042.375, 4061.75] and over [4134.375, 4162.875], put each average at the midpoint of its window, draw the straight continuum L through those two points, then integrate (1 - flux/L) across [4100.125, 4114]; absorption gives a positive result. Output 0.5 Ang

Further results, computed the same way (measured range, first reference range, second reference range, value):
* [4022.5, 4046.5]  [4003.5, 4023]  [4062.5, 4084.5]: 0.0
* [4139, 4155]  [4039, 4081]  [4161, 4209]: -0.4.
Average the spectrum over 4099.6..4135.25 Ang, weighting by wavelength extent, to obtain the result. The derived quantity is 21.9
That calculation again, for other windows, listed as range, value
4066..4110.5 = 21.7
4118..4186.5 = 22.4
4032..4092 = 21.5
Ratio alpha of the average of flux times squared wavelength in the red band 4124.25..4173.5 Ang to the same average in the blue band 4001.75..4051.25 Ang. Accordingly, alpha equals 1.1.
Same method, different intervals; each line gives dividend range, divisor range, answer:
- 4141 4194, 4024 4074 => 1.12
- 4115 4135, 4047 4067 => 1.07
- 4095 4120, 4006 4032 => 1.07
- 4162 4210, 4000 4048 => 1.14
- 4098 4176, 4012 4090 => 1.08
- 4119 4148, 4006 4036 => 1.11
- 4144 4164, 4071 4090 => 1.07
